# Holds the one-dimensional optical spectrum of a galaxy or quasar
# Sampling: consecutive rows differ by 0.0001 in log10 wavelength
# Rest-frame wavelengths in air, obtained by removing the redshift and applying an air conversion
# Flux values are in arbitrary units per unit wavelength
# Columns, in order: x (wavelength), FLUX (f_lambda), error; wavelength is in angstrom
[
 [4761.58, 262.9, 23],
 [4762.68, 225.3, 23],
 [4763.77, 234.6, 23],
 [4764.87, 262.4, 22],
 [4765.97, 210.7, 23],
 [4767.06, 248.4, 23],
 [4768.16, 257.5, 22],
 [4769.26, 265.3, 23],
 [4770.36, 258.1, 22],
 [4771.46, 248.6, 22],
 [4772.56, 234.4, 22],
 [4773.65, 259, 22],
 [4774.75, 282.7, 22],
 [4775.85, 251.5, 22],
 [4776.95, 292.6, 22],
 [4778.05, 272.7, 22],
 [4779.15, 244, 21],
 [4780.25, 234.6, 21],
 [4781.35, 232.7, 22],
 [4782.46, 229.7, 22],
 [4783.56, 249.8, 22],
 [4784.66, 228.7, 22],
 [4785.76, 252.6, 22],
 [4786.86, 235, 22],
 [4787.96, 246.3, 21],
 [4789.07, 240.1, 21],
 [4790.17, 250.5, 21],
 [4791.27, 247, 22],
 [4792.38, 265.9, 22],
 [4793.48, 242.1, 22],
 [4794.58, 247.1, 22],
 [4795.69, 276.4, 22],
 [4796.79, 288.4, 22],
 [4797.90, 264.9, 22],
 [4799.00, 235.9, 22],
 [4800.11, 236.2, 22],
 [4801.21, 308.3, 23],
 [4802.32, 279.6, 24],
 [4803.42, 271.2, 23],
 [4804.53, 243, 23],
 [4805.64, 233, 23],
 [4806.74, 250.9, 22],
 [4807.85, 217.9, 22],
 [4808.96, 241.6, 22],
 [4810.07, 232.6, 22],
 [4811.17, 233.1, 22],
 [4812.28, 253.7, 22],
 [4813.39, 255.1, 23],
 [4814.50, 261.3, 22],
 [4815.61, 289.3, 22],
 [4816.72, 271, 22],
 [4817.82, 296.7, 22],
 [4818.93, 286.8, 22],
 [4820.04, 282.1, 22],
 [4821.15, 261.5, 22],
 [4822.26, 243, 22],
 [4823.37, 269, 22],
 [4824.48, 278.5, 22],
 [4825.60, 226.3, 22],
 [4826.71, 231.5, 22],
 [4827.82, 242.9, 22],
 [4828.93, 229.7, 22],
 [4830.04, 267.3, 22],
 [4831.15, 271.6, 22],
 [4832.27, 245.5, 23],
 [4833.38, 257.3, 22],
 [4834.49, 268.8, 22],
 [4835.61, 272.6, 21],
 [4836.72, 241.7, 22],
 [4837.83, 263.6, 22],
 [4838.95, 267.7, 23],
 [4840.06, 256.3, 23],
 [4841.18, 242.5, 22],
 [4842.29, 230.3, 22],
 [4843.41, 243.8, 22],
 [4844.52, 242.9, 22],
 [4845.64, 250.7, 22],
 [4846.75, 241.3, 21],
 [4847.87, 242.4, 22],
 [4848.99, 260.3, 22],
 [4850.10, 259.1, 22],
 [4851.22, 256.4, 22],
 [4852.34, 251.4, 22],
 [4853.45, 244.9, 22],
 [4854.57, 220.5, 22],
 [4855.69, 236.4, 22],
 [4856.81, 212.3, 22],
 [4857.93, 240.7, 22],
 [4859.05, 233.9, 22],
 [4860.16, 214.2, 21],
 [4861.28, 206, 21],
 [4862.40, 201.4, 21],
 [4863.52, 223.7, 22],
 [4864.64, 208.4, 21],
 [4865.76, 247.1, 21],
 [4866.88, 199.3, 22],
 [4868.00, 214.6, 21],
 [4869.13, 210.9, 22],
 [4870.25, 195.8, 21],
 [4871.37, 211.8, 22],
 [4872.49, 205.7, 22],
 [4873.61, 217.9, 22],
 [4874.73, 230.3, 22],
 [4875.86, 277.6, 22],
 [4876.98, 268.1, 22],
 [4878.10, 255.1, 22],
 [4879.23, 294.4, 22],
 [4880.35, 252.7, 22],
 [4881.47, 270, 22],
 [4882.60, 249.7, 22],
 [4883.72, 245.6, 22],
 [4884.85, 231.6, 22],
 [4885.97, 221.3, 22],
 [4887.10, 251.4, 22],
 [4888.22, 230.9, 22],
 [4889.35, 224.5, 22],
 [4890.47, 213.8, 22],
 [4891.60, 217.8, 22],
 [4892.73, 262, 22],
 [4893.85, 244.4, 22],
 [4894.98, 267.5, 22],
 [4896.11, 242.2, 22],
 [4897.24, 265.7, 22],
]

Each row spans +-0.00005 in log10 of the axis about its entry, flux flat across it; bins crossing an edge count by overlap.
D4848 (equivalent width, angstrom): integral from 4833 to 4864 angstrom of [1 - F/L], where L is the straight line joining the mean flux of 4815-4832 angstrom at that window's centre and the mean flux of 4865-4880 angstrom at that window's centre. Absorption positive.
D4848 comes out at 0.7 angstrom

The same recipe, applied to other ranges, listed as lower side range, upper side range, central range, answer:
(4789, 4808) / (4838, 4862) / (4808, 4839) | -1.13 angstrom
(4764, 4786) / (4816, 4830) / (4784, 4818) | 0.24 angstrom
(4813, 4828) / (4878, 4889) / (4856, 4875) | 2.82 angstrom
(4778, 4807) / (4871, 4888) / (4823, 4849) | -0.29 angstrom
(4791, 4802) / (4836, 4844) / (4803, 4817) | 0.46 angstrom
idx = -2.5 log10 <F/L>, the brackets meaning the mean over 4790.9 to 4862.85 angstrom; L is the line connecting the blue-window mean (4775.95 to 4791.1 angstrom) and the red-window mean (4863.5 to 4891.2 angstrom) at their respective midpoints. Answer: -0.045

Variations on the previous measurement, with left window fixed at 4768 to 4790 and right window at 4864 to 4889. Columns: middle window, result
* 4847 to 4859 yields -0.01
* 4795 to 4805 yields -0.08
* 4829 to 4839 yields -0.08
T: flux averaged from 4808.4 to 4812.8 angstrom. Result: 240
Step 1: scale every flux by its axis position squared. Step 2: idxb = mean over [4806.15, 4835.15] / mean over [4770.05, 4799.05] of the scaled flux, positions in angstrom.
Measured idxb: 1.03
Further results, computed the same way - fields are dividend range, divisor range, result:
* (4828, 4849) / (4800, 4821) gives 0.98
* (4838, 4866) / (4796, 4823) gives 0.93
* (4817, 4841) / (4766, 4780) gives 1.03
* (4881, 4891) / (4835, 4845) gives 0.96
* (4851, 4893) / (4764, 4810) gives 0.96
